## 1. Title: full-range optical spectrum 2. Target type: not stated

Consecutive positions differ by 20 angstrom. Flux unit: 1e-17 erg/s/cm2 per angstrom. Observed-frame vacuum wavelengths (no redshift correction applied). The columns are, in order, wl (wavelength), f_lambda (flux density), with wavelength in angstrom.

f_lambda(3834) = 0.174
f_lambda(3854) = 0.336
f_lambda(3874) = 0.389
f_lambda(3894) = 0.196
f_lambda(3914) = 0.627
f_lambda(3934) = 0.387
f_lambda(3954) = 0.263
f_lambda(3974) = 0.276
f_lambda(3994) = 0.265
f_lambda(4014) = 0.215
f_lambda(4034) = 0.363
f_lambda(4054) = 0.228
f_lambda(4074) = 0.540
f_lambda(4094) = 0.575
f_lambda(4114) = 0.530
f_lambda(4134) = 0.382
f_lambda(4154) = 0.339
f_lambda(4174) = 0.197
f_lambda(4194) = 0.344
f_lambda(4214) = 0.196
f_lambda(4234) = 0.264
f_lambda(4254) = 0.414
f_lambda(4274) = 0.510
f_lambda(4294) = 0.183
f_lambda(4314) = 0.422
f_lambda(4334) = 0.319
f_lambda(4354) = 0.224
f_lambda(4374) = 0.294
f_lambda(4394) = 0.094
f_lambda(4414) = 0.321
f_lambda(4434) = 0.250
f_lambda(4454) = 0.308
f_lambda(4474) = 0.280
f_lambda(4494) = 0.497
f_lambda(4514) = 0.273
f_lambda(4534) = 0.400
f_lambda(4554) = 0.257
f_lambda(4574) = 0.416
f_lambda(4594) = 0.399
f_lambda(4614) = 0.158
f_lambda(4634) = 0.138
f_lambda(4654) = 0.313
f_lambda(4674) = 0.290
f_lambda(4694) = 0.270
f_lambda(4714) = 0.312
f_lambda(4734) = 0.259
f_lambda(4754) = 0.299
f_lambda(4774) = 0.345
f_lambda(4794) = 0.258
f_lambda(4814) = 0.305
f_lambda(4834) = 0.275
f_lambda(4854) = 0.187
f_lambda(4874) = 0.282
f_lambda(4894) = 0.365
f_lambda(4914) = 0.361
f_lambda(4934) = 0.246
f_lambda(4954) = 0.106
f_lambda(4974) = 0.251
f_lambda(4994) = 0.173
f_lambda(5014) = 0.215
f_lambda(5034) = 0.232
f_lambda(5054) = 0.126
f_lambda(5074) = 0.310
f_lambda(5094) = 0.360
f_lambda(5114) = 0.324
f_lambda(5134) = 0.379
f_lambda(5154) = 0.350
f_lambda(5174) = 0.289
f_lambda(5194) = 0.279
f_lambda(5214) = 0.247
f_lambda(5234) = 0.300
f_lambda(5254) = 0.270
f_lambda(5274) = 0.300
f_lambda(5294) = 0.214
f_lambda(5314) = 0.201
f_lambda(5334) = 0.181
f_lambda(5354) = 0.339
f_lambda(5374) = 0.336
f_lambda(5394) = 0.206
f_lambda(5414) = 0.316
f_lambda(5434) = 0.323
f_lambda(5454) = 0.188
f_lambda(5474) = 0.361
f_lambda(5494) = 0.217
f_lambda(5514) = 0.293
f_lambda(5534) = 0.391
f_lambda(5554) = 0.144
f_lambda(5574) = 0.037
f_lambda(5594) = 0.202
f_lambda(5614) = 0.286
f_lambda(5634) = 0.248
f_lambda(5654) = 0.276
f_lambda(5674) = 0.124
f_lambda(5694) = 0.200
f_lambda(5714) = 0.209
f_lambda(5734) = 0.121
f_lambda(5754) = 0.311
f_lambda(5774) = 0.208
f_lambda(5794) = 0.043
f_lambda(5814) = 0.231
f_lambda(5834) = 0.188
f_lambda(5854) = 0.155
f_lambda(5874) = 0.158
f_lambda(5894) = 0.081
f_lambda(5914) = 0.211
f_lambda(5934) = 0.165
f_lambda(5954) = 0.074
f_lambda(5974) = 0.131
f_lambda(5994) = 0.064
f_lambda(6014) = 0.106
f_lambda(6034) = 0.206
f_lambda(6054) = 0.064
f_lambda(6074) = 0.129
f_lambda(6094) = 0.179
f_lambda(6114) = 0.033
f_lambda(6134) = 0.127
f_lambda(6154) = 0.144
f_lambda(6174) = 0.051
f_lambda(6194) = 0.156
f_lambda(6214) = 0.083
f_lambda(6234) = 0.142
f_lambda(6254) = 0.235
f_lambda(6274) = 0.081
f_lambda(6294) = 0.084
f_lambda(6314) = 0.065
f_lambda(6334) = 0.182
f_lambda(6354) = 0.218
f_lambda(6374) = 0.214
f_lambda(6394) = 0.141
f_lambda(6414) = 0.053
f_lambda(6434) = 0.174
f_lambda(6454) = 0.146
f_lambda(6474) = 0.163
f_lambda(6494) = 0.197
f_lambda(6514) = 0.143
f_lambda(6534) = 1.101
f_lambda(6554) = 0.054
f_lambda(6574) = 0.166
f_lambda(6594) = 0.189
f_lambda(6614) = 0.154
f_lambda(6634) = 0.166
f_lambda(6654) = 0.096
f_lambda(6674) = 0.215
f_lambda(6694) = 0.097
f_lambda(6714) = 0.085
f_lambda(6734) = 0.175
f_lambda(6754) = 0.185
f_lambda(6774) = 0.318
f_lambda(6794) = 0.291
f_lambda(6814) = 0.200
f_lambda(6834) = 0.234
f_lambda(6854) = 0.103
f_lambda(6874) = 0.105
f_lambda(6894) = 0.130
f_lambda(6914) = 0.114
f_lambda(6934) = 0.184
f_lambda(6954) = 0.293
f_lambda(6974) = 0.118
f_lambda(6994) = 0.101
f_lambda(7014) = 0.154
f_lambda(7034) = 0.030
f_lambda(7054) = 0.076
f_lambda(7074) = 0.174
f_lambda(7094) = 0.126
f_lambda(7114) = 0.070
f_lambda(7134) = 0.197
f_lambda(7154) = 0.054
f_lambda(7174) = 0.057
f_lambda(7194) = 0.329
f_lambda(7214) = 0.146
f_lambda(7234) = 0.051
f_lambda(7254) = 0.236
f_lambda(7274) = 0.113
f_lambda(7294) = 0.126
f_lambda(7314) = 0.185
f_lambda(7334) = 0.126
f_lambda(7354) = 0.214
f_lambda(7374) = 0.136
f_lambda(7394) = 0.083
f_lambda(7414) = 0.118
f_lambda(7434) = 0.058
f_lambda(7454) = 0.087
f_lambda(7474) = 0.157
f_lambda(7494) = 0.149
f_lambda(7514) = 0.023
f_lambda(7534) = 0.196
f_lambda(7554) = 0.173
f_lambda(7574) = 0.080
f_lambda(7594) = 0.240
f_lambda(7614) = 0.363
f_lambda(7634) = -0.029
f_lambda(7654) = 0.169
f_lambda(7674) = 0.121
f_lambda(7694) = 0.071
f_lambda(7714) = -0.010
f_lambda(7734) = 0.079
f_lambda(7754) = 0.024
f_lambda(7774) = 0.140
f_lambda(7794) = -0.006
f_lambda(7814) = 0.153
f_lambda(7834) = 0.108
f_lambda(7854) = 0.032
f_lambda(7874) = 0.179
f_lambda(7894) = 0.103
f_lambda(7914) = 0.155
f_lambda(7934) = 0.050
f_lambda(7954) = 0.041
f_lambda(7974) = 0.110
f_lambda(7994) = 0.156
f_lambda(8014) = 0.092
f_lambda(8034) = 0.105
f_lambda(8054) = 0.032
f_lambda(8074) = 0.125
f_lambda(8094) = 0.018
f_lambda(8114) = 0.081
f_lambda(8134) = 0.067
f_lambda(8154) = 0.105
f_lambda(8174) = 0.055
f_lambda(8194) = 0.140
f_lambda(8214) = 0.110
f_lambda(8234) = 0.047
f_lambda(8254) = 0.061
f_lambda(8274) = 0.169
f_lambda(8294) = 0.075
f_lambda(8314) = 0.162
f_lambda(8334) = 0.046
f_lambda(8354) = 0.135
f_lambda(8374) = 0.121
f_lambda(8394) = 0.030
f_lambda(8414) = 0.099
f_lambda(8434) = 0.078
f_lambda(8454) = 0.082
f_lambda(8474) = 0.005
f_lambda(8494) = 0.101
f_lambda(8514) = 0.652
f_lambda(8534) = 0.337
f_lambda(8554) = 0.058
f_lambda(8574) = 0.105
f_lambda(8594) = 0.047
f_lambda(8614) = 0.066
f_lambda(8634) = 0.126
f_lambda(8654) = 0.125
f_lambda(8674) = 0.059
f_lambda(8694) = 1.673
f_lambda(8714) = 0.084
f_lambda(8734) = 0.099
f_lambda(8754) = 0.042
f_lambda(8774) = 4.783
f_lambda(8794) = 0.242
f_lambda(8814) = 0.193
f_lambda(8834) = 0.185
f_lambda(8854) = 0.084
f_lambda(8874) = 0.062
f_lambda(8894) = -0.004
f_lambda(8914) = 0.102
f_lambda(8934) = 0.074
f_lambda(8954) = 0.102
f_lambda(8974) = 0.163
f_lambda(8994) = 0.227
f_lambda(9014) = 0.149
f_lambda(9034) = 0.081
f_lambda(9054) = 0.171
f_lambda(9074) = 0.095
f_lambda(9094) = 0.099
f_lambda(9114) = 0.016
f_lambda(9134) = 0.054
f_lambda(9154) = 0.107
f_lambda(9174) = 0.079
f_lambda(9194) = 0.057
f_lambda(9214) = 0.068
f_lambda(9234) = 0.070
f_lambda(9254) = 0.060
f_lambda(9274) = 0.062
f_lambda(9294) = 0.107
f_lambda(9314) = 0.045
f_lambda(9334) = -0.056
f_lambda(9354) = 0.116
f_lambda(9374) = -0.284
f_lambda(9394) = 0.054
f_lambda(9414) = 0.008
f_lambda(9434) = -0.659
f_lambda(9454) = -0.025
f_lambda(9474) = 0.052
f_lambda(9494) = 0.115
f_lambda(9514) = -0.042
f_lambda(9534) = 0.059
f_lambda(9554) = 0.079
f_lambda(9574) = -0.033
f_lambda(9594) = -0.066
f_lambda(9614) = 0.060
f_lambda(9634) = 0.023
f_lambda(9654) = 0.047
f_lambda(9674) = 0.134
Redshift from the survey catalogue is 0.753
